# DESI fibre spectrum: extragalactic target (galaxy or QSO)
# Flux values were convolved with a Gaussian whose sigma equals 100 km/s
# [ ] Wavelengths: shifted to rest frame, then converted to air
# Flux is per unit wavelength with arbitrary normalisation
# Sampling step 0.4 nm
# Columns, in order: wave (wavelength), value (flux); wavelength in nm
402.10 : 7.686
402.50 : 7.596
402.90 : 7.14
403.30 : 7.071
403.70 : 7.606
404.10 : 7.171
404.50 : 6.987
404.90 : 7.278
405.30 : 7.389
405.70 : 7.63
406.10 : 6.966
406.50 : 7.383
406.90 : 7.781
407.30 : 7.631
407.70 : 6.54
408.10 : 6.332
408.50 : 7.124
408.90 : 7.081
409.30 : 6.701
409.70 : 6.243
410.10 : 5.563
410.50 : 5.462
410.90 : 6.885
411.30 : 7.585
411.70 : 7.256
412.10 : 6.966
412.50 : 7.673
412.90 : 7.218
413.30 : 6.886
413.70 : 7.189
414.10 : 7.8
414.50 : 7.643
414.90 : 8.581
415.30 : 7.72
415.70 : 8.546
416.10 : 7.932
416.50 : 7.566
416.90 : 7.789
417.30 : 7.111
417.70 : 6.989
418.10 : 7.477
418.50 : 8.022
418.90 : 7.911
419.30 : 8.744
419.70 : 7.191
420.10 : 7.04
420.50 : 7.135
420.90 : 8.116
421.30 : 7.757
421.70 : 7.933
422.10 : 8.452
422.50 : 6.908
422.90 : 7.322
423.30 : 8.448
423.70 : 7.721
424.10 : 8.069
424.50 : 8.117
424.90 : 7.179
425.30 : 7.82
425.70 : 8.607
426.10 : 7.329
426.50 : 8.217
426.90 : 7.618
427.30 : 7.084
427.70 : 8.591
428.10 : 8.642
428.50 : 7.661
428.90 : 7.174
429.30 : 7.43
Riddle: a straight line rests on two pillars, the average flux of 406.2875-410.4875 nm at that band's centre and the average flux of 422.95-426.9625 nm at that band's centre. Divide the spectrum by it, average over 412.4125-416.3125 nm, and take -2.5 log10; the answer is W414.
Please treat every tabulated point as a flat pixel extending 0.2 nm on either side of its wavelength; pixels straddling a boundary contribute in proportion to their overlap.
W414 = -0.08 mag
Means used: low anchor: 6.78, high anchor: 7.9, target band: 7.72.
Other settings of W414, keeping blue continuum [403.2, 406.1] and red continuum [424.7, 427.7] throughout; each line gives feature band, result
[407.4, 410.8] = 0.15 mag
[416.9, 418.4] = 0.04 mag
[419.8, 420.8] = 0.06 mag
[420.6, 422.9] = -0.01 mag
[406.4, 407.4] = -0.04 mag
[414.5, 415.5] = -0.08 mag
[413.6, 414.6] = -0.01 mag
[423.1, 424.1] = -0.05 mag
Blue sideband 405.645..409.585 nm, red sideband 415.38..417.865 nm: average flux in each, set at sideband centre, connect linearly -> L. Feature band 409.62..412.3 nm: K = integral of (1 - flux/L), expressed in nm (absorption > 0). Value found 0.26 nm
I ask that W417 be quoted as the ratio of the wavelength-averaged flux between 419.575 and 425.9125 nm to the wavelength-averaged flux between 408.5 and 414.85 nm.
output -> 1.11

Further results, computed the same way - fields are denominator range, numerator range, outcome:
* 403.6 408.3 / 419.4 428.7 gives 1.08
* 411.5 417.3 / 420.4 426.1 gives 1.03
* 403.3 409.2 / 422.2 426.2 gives 1.08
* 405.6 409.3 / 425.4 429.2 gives 1.10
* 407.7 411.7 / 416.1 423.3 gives 1.16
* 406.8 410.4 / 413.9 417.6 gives 1.17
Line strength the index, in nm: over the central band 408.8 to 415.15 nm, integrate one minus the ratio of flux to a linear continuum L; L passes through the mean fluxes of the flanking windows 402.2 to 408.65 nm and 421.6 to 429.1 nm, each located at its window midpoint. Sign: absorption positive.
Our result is 0.33 nm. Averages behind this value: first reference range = 7.23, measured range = 7.05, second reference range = 7.84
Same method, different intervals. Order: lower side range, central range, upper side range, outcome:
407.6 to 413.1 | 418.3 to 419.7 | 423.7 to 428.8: -0.13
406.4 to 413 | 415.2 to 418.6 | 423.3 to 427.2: -0.15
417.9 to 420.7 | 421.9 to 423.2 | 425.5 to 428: 0.02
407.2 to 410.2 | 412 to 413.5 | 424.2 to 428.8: -0.06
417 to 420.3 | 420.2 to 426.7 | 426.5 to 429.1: -0.09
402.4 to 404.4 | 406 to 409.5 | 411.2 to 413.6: 0.10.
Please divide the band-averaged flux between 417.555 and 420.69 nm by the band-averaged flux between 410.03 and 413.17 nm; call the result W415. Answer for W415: 1.10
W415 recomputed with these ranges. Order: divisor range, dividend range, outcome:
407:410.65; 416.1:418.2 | 1.13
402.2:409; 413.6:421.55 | 1.07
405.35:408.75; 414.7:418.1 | 1.08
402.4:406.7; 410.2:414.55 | 0.97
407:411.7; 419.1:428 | 1.16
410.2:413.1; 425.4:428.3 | 1.15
